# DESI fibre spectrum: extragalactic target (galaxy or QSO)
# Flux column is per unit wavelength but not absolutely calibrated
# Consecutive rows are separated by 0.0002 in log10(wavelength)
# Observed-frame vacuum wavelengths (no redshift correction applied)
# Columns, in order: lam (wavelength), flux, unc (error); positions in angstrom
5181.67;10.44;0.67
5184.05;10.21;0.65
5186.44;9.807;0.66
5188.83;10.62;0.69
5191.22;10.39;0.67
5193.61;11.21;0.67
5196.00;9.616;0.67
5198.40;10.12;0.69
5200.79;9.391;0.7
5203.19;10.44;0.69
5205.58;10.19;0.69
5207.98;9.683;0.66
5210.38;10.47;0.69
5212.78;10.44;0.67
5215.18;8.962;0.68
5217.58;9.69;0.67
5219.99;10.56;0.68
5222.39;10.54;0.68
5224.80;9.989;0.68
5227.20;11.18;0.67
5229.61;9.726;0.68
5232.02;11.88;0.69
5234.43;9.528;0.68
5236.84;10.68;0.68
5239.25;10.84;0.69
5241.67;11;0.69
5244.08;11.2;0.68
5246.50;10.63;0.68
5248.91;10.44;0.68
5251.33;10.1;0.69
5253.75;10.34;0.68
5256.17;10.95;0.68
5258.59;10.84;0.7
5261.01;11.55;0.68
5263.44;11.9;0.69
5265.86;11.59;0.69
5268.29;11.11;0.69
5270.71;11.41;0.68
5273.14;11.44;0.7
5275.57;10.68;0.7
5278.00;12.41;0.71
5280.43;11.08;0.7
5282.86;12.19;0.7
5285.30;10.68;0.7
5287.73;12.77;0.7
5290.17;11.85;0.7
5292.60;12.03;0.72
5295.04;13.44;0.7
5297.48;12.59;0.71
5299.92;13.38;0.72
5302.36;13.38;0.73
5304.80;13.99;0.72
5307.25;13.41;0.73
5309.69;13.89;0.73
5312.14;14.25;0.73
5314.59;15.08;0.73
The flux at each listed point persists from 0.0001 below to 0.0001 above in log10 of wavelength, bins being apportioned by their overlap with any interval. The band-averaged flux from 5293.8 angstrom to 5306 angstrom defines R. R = 13.4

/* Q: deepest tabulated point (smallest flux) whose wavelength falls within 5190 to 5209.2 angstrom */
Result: 9.391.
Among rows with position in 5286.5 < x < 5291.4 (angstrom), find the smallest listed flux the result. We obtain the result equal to 11.85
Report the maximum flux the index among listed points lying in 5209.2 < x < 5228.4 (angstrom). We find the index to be 11.18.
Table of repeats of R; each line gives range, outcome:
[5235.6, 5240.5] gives 10.7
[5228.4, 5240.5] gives 10.5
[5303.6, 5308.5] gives 13.7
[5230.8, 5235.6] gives 10.7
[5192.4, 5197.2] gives 10.4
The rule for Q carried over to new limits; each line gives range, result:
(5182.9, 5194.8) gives 9.807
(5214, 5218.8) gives 8.962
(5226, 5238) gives 9.528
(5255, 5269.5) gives 10.84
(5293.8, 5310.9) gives 12.59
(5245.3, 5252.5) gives 10.1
